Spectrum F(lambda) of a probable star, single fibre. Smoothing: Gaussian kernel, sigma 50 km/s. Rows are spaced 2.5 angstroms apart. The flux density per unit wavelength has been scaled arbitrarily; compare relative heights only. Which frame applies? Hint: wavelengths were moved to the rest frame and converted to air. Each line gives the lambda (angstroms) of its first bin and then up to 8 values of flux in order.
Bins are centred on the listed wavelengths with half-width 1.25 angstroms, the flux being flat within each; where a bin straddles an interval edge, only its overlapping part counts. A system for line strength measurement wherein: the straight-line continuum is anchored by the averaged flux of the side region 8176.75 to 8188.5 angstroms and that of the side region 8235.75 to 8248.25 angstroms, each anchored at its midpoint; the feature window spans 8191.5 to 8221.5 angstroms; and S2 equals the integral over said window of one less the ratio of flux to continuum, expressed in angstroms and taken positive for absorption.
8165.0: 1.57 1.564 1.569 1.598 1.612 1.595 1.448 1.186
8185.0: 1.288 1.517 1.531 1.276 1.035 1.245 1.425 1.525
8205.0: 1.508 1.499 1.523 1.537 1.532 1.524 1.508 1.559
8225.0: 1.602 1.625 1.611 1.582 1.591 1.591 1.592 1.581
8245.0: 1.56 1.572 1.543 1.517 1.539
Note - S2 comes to 0.8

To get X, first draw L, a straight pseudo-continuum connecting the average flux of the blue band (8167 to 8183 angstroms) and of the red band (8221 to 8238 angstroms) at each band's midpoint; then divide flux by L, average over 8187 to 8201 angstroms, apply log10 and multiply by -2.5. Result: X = 0.17 mag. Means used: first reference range 1.52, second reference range 1.59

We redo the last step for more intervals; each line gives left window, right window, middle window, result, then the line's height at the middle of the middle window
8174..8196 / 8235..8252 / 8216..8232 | -0.04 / 1.51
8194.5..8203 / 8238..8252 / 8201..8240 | -0.09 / 1.43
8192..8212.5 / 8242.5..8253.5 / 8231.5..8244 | -0.05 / 1.52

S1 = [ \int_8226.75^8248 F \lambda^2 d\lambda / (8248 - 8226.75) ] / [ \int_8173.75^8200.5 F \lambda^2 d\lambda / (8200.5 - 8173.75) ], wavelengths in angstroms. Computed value 1.17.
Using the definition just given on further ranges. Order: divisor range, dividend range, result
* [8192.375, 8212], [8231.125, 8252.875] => 1.14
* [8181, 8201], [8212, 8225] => 1.18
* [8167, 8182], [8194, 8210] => 0.91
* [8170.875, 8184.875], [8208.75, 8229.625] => 1.06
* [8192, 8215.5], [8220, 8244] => 1.13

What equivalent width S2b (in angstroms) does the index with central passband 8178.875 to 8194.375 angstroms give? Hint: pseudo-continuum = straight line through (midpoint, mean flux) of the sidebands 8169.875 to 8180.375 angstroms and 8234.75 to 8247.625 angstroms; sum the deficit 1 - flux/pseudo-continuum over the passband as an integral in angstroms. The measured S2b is 2.11 angstroms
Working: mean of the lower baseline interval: 1.57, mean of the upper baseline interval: 1.58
